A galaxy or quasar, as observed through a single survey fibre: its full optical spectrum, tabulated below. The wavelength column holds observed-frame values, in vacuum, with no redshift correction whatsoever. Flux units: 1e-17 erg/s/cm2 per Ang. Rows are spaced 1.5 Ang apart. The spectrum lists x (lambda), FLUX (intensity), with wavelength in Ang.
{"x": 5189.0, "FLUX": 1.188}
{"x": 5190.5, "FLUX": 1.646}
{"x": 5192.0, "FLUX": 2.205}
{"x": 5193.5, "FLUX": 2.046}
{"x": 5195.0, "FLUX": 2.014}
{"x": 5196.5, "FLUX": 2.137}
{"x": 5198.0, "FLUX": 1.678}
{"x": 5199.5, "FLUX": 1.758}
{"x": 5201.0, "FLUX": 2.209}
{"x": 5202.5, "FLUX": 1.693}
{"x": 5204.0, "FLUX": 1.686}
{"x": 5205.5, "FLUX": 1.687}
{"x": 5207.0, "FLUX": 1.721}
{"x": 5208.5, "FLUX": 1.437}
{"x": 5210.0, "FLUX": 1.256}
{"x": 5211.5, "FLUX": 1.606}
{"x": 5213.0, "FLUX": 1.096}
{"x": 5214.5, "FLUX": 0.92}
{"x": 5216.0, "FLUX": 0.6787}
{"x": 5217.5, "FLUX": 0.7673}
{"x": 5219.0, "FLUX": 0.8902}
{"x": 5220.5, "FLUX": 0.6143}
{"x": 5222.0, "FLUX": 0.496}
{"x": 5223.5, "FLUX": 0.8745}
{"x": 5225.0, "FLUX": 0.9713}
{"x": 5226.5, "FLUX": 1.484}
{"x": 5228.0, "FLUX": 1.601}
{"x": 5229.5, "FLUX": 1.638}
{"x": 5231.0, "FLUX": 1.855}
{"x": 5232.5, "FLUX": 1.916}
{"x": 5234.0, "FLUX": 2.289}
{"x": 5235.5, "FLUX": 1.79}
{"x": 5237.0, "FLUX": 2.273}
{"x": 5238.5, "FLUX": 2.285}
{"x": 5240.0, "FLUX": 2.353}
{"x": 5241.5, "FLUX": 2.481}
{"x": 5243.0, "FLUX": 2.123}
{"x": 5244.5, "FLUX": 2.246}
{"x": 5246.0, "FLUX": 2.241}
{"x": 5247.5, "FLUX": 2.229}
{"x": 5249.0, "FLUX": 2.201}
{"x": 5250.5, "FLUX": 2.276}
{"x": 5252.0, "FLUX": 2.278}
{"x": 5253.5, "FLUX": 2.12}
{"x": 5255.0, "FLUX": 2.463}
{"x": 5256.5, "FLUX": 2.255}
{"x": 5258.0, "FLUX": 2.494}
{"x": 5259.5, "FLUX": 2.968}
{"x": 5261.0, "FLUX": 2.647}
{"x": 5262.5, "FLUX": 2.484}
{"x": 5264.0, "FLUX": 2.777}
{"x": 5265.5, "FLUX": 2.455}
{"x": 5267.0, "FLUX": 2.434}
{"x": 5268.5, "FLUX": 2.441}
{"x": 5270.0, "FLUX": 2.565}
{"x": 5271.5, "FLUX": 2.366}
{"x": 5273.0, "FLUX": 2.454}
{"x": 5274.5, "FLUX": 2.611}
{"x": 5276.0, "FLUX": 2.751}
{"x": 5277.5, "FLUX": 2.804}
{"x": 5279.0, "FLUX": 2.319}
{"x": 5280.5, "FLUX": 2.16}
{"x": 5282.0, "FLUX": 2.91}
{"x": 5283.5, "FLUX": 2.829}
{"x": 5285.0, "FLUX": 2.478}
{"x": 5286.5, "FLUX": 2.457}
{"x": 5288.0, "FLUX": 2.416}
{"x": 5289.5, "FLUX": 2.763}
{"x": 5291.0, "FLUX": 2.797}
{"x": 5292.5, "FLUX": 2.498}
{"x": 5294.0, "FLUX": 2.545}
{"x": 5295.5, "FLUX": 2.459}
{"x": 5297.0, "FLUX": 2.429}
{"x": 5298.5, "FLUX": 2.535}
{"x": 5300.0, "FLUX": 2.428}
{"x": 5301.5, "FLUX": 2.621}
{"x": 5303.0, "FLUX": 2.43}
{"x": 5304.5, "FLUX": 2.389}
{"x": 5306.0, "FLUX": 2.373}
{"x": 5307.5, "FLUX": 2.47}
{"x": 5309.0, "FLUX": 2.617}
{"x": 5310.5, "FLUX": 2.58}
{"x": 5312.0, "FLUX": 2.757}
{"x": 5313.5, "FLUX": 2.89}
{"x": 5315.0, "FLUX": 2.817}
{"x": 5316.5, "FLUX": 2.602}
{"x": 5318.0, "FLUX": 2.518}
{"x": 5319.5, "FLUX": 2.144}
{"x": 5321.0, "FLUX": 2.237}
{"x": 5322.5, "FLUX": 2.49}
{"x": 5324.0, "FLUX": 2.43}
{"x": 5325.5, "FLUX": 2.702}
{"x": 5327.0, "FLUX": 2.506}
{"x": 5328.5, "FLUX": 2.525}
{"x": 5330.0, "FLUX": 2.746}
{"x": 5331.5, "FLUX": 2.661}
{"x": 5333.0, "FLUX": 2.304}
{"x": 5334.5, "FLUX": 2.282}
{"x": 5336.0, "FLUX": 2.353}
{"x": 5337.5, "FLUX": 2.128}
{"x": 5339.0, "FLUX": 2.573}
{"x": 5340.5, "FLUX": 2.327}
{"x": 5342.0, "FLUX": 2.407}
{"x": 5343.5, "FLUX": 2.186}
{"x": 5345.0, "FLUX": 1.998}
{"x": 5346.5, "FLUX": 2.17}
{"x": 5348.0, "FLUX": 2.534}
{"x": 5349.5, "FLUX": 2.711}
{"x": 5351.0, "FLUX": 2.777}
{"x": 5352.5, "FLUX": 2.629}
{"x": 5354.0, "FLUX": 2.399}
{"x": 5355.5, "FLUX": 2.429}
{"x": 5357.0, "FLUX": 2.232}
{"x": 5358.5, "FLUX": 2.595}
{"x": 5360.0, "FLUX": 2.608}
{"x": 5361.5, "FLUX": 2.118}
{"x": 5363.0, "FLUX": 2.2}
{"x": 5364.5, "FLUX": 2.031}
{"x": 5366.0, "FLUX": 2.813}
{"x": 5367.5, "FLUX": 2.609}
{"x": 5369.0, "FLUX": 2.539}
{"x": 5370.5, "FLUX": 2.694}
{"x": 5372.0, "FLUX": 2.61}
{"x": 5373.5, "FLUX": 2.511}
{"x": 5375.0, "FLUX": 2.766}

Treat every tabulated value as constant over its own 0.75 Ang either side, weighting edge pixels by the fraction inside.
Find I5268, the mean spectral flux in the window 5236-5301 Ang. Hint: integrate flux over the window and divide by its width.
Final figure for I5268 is 2.47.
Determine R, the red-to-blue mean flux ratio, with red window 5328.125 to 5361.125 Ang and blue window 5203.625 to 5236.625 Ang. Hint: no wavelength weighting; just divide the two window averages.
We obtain 1.8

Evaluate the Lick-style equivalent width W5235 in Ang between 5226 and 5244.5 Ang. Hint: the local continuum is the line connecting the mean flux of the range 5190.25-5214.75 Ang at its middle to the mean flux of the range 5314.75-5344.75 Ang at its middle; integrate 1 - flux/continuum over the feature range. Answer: -1.21 Ang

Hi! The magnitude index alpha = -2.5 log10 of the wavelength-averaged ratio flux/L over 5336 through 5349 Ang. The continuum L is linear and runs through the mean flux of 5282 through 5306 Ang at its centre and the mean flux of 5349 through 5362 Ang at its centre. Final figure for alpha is 0.09 mag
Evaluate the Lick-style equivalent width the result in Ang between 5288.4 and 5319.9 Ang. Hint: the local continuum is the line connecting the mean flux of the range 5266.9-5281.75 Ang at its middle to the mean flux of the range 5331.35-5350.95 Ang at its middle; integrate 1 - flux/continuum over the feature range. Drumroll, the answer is -1.50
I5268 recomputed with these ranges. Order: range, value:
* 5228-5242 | 2.06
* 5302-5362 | 2.47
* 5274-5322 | 2.55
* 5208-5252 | 1.63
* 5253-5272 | 2.5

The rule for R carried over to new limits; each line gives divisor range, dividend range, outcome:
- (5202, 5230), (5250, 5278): 2.07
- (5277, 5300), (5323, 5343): 0.96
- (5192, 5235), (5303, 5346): 1.66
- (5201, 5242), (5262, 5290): 1.70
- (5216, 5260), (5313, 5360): 1.33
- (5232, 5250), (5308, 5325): 1.16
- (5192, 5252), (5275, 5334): 1.50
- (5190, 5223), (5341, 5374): 1.67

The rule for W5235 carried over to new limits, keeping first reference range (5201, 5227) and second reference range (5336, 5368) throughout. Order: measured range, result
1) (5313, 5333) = -3.7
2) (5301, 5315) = -3.9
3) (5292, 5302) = -3.0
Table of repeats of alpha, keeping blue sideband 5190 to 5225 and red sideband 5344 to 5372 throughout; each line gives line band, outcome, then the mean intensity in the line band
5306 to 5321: -0.19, 2.57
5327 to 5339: -0.07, 2.44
